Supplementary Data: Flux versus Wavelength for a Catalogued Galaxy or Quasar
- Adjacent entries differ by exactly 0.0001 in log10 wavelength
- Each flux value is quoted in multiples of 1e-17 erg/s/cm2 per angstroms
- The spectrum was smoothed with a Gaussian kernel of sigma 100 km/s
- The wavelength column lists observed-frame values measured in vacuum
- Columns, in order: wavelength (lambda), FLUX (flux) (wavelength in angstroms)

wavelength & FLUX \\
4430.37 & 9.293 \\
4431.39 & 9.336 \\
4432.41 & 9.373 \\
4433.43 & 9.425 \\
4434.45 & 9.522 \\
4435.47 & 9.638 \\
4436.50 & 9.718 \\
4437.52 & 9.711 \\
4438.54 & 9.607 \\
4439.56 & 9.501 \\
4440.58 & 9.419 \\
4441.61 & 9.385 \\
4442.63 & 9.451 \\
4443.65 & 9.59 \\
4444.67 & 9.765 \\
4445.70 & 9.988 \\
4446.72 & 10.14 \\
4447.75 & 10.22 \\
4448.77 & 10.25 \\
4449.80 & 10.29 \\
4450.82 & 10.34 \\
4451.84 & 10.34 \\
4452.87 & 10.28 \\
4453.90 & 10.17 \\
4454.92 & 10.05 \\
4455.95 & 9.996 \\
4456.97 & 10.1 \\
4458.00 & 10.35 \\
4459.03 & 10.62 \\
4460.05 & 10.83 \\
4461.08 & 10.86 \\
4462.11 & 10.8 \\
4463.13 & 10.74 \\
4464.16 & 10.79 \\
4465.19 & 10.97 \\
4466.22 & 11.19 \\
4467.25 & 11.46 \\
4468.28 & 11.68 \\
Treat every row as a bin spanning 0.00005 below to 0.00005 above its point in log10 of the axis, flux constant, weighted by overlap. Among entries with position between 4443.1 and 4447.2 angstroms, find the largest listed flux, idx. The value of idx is 10.14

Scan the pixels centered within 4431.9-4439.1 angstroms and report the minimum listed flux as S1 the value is 9.373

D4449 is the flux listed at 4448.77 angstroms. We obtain 10.25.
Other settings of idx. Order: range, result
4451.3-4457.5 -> 10.34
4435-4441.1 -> 9.718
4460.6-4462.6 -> 10.86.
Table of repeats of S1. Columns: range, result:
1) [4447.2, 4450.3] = 10.22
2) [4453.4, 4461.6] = 9.996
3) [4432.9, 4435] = 9.425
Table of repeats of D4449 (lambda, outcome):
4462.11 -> 10.8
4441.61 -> 9.385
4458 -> 10.35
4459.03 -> 10.62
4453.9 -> 10.17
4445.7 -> 9.988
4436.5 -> 9.718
